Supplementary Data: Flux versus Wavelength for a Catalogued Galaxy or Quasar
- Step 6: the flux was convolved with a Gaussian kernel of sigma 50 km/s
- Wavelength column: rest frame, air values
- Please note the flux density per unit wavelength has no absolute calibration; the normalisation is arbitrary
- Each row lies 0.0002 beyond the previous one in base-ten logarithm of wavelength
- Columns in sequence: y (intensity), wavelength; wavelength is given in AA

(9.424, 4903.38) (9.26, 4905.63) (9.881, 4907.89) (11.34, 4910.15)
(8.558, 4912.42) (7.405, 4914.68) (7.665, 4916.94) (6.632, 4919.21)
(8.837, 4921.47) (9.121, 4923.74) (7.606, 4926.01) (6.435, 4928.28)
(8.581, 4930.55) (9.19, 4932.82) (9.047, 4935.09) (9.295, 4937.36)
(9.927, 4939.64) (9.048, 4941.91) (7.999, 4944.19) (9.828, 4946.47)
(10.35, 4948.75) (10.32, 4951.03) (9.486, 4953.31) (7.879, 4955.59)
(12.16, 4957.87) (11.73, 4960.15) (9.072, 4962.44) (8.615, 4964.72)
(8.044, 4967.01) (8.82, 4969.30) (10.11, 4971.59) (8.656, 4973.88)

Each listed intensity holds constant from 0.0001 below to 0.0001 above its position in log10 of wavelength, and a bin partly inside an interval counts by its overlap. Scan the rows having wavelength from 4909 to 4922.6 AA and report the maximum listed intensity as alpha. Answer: 11.34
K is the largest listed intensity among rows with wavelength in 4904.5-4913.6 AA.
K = 11.34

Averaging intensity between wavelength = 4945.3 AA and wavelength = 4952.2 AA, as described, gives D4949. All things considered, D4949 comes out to 10.1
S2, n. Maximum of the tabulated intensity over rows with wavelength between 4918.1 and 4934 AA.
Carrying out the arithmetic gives 9.19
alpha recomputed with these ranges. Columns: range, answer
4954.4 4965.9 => 12.16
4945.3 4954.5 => 10.35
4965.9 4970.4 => 8.82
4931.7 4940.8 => 9.927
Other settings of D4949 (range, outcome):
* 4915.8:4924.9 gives 8.06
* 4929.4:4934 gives 8.89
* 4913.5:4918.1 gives 7.54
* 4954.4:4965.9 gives 9.89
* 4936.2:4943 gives 9.43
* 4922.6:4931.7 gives 7.93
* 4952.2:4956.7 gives 8.69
